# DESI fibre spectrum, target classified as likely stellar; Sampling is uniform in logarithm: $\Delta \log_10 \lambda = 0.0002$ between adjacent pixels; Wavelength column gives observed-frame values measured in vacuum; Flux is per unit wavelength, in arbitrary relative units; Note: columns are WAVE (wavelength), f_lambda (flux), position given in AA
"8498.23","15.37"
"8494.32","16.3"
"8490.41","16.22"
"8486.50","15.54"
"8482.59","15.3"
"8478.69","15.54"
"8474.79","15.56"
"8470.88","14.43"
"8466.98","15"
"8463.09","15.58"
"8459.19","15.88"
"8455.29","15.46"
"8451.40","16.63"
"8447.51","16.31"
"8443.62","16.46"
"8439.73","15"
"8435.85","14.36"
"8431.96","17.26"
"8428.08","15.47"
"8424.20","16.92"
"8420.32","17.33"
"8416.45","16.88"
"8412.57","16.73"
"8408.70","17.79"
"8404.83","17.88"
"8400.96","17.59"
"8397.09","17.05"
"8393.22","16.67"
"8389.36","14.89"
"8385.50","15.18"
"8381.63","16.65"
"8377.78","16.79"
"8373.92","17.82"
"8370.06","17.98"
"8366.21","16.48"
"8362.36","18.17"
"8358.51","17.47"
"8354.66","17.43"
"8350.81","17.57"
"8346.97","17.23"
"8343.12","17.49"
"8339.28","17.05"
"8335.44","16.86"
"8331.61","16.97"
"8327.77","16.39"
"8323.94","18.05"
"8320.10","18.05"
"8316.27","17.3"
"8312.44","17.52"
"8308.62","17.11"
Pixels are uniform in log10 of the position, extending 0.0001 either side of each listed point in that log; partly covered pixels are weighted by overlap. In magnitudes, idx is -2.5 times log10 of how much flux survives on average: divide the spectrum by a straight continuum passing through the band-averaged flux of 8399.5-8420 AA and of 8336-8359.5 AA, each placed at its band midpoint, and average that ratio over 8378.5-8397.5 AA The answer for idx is 0.08 mag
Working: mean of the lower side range 17.3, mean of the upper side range 17.4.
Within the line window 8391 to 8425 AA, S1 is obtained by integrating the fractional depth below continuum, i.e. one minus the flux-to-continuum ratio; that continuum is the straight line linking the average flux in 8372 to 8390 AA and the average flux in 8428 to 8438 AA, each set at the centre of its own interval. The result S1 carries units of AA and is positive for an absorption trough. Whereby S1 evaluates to -2.5 AA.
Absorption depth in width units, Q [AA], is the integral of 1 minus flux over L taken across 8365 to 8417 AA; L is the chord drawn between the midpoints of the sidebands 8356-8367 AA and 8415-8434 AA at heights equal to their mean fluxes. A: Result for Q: 0.7 AA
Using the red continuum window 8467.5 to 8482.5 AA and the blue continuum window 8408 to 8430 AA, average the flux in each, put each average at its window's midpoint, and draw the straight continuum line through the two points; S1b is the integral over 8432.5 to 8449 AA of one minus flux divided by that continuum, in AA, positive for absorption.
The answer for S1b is 0.5 AA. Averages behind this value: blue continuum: 16.8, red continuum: 15.2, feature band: 15.7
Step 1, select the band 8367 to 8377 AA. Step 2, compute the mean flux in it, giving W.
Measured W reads 17.6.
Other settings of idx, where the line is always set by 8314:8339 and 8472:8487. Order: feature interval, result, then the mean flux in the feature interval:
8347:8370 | -0.037 mag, 17.5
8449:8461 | -0.020 mag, 16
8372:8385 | -0.015 mag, 16.9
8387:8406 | -0.021 mag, 16.7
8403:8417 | -0.071 mag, 17.4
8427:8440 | 0.026 mag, 15.6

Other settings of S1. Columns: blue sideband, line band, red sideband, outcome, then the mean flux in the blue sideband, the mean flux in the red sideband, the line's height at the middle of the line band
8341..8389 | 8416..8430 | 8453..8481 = -0.4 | 17.1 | 15.4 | 16.1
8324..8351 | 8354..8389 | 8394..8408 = 0.6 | 17.1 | 17.5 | 17.3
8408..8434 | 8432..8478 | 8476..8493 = 1.8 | 16.9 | 15.7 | 16.2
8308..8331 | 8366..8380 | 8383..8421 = -0.3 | 17.4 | 16.8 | 17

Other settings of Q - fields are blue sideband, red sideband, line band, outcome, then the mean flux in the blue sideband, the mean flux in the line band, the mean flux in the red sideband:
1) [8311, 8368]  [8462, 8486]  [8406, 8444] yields -1.0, 17.3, 16.4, 15.2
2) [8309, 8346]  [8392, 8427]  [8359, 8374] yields -0.3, 17.3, 17.6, 17.2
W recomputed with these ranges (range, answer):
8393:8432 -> 17.1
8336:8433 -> 17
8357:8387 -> 17.1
